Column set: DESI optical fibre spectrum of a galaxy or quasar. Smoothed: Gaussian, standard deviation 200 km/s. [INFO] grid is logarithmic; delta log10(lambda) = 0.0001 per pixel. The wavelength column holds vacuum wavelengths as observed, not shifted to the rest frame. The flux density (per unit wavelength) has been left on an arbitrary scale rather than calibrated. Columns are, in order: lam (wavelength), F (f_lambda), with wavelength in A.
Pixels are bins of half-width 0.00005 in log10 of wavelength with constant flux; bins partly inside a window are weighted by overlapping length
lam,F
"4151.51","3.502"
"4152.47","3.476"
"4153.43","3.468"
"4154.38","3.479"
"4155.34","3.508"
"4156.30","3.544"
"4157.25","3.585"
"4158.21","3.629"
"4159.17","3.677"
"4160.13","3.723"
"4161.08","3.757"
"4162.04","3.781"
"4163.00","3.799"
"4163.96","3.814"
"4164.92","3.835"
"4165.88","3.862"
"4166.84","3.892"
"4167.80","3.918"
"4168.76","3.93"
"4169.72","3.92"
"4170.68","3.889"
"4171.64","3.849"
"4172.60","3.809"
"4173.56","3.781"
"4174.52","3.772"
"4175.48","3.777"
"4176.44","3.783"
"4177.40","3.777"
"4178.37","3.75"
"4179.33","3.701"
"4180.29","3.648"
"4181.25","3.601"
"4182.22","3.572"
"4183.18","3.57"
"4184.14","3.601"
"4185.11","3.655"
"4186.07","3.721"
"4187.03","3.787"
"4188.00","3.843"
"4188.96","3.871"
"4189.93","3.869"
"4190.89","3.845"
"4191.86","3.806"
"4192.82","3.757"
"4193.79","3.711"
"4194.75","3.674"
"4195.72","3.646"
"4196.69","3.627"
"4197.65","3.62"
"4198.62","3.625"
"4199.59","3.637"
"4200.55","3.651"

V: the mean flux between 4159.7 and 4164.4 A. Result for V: 3.78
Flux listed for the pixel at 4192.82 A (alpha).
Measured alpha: 3.757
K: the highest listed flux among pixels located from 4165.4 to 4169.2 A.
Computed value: 3.93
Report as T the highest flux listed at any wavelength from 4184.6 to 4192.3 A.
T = 3.871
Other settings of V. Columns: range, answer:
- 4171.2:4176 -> 3.8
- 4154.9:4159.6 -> 3.59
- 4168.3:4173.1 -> 3.88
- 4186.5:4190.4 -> 3.84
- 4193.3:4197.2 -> 3.66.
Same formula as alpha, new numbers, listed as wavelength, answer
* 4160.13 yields 3.723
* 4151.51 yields 3.502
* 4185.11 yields 3.655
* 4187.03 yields 3.787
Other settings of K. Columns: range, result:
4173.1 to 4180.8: 3.783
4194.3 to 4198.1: 3.674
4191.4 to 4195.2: 3.806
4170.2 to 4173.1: 3.889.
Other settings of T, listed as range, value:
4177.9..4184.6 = 3.75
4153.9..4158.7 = 3.629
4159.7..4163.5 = 3.799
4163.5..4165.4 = 3.835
